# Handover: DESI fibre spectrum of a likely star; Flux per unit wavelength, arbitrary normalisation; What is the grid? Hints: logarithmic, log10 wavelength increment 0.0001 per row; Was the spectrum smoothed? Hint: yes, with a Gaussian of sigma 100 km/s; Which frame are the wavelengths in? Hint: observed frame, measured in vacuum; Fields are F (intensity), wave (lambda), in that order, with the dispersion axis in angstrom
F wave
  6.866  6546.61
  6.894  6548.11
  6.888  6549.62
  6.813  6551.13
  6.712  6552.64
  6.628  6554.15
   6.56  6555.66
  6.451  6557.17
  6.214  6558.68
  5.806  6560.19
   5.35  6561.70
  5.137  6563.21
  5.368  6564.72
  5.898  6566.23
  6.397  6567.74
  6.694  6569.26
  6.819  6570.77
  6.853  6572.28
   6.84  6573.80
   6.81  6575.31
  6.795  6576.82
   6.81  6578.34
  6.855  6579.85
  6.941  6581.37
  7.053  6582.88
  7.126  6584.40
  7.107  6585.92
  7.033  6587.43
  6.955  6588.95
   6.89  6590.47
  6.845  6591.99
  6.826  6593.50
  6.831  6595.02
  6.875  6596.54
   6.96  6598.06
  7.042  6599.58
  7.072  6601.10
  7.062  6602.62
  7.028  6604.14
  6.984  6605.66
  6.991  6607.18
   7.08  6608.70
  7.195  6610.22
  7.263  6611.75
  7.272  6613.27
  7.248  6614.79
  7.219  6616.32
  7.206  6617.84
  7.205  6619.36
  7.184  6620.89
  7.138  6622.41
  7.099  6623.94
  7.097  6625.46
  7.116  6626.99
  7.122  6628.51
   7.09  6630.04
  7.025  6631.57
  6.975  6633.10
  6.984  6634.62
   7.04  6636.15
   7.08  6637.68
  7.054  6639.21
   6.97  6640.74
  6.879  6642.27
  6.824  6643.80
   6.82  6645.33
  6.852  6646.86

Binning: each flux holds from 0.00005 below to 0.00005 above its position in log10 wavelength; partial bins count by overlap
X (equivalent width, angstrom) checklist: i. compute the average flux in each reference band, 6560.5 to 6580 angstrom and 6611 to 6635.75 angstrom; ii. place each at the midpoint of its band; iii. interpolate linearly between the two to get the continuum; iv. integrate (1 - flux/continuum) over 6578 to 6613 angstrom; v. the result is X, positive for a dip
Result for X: -1.5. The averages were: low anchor 6.33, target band 7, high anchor 7.14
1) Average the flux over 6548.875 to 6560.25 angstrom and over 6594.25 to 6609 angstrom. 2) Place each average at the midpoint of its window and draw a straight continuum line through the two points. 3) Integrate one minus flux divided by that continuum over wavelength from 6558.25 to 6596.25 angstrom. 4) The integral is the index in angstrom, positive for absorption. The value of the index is 1.1 angstrom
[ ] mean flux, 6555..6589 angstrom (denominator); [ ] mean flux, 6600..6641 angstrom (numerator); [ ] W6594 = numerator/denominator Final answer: 1.09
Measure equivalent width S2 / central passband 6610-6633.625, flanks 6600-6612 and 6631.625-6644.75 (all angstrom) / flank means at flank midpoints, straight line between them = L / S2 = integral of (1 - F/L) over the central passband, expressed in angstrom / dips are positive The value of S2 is -0.4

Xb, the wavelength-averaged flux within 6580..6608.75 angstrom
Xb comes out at 6.98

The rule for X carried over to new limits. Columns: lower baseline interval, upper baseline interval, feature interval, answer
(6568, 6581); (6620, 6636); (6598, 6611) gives -0.2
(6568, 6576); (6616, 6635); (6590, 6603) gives 0.0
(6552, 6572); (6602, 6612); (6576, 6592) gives -0.8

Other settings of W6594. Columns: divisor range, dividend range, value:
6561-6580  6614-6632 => 1.13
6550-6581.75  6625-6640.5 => 1.10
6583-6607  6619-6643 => 1.01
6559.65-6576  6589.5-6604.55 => 1.12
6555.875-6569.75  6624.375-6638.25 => 1.19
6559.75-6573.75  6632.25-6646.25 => 1.14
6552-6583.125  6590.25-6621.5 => 1.10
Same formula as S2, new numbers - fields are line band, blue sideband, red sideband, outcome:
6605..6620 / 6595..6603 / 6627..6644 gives -0.4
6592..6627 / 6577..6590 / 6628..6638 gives -0.4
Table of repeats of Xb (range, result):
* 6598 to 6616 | 7.11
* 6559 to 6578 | 6.24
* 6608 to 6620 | 7.21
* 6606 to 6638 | 7.12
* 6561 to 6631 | 6.87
